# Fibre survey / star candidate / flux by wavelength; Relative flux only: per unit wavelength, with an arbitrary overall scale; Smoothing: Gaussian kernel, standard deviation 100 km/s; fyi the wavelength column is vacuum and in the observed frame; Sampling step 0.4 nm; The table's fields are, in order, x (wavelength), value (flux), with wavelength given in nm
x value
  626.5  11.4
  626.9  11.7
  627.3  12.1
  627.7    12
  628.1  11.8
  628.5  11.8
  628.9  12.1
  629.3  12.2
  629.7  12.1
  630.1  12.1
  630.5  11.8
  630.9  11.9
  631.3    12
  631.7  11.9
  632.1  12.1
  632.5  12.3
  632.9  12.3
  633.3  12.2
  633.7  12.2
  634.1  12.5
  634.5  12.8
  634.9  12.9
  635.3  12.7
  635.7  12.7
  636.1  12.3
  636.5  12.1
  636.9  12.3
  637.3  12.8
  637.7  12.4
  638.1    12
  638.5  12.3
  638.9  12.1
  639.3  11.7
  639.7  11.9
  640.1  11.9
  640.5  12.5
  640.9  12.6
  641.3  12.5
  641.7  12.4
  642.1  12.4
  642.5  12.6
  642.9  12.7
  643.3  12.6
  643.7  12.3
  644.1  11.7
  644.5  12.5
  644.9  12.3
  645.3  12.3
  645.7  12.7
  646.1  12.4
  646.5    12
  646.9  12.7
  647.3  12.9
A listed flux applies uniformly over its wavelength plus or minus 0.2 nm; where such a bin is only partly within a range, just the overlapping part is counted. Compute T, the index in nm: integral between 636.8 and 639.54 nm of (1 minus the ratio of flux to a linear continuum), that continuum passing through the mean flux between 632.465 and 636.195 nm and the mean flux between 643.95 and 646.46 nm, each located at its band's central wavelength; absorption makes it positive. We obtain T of 0.047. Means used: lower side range 12.5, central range 12.2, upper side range 12.3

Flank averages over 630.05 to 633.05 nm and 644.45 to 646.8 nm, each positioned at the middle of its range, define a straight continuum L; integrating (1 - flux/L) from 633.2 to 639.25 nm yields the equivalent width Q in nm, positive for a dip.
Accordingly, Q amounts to -0.13 nm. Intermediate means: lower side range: 12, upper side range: 12.4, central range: 12.4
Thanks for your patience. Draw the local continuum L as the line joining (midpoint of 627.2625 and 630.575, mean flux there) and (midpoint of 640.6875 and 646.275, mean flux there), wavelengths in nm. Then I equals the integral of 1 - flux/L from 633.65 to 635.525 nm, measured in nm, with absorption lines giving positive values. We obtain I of -0.075 nm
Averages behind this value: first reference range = 12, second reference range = 12.4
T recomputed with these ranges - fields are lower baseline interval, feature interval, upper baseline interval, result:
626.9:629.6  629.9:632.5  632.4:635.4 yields 0.05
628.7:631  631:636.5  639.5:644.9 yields -0.10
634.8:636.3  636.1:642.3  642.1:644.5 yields 0.13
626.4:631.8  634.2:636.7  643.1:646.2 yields -0.10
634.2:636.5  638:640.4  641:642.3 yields 0.10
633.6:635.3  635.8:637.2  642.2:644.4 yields 0.03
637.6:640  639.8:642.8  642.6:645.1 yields -0.05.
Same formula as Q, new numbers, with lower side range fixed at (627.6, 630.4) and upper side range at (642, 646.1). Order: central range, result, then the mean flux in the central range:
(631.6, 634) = -0.02 nm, 12.2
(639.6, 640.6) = 0.02 nm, 12.1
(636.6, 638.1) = -0.02 nm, 12.4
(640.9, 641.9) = -0.01 nm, 12.5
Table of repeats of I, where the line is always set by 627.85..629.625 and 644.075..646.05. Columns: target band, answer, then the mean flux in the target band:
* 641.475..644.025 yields -0.03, 12.5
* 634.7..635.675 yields -0.05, 12.8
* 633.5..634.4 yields -0.02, 12.4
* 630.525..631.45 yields 0.01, 11.9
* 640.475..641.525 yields -0.02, 12.5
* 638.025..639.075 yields 0.01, 12.2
